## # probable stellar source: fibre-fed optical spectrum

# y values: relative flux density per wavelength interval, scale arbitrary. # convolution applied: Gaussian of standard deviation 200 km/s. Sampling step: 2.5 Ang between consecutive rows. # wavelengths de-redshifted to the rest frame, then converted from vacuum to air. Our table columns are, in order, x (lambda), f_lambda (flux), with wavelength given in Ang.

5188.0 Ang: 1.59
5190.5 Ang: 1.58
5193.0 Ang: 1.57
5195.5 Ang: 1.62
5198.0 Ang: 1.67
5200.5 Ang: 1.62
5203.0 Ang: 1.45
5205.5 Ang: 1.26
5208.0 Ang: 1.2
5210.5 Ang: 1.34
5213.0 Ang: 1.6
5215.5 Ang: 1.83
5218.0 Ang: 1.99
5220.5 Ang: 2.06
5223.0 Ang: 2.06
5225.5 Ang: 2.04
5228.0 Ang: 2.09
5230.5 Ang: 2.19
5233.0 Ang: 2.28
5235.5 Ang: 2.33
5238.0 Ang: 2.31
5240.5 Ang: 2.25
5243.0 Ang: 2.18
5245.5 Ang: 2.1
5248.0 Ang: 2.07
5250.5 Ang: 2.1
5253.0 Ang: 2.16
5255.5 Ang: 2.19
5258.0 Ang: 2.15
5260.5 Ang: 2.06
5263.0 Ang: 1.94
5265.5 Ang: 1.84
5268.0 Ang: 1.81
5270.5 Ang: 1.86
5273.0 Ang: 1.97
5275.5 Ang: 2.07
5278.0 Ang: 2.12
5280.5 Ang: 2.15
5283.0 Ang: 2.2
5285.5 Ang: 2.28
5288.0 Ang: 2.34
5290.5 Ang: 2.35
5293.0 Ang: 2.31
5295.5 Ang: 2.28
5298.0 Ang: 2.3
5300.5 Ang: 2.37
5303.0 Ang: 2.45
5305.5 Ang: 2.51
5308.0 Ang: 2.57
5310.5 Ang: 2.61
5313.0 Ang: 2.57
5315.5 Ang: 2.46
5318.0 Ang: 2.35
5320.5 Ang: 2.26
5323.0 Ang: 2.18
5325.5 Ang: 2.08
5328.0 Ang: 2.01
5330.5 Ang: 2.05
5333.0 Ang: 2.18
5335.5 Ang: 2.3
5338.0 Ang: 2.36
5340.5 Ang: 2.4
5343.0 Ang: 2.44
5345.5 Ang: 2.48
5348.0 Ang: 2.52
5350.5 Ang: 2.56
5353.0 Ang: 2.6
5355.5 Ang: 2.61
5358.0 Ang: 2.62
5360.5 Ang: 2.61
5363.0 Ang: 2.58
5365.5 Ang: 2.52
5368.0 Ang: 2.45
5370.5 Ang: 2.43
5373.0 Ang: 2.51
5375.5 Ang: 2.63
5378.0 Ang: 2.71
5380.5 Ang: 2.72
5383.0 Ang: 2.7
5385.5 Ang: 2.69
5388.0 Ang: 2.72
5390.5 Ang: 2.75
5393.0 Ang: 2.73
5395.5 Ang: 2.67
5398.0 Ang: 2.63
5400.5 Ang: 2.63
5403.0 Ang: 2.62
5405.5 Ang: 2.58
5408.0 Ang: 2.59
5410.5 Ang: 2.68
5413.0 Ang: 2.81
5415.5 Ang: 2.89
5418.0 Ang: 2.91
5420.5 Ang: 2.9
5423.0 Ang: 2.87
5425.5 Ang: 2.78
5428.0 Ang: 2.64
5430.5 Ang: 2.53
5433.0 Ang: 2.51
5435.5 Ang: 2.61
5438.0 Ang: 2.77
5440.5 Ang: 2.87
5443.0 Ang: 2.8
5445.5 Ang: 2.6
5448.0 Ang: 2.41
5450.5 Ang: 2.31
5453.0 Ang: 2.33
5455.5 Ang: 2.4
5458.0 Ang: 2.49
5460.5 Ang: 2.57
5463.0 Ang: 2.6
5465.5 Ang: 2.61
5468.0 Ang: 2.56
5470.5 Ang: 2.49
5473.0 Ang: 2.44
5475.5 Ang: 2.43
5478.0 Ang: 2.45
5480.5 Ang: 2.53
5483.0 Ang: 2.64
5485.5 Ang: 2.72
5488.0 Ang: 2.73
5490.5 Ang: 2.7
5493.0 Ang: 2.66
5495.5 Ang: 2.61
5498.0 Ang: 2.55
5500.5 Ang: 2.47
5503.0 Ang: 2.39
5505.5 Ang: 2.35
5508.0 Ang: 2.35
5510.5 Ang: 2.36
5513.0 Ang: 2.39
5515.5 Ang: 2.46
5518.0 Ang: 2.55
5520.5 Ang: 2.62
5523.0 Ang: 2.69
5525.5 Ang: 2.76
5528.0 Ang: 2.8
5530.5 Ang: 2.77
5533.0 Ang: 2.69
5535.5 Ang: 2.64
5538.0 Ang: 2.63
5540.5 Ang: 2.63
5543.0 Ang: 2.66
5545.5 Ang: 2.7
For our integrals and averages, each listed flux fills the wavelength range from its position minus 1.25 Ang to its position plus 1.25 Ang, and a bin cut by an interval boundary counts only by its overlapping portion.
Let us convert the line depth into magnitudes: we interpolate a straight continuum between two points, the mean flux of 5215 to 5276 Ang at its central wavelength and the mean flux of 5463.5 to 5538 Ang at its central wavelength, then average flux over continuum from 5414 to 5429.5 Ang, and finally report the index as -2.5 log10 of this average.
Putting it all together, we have -0.17 mag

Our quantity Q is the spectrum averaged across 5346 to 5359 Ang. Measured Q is 2.58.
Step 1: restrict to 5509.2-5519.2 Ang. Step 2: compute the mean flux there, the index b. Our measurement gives 2.44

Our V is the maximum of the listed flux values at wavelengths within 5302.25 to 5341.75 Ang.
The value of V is 2.61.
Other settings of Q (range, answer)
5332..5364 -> 2.48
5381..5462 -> 2.66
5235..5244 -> 2.26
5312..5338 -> 2.25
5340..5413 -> 2.6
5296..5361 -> 2.4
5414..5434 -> 2.76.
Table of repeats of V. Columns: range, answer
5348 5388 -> 2.72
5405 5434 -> 2.91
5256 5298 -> 2.35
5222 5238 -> 2.33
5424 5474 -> 2.87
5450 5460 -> 2.49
